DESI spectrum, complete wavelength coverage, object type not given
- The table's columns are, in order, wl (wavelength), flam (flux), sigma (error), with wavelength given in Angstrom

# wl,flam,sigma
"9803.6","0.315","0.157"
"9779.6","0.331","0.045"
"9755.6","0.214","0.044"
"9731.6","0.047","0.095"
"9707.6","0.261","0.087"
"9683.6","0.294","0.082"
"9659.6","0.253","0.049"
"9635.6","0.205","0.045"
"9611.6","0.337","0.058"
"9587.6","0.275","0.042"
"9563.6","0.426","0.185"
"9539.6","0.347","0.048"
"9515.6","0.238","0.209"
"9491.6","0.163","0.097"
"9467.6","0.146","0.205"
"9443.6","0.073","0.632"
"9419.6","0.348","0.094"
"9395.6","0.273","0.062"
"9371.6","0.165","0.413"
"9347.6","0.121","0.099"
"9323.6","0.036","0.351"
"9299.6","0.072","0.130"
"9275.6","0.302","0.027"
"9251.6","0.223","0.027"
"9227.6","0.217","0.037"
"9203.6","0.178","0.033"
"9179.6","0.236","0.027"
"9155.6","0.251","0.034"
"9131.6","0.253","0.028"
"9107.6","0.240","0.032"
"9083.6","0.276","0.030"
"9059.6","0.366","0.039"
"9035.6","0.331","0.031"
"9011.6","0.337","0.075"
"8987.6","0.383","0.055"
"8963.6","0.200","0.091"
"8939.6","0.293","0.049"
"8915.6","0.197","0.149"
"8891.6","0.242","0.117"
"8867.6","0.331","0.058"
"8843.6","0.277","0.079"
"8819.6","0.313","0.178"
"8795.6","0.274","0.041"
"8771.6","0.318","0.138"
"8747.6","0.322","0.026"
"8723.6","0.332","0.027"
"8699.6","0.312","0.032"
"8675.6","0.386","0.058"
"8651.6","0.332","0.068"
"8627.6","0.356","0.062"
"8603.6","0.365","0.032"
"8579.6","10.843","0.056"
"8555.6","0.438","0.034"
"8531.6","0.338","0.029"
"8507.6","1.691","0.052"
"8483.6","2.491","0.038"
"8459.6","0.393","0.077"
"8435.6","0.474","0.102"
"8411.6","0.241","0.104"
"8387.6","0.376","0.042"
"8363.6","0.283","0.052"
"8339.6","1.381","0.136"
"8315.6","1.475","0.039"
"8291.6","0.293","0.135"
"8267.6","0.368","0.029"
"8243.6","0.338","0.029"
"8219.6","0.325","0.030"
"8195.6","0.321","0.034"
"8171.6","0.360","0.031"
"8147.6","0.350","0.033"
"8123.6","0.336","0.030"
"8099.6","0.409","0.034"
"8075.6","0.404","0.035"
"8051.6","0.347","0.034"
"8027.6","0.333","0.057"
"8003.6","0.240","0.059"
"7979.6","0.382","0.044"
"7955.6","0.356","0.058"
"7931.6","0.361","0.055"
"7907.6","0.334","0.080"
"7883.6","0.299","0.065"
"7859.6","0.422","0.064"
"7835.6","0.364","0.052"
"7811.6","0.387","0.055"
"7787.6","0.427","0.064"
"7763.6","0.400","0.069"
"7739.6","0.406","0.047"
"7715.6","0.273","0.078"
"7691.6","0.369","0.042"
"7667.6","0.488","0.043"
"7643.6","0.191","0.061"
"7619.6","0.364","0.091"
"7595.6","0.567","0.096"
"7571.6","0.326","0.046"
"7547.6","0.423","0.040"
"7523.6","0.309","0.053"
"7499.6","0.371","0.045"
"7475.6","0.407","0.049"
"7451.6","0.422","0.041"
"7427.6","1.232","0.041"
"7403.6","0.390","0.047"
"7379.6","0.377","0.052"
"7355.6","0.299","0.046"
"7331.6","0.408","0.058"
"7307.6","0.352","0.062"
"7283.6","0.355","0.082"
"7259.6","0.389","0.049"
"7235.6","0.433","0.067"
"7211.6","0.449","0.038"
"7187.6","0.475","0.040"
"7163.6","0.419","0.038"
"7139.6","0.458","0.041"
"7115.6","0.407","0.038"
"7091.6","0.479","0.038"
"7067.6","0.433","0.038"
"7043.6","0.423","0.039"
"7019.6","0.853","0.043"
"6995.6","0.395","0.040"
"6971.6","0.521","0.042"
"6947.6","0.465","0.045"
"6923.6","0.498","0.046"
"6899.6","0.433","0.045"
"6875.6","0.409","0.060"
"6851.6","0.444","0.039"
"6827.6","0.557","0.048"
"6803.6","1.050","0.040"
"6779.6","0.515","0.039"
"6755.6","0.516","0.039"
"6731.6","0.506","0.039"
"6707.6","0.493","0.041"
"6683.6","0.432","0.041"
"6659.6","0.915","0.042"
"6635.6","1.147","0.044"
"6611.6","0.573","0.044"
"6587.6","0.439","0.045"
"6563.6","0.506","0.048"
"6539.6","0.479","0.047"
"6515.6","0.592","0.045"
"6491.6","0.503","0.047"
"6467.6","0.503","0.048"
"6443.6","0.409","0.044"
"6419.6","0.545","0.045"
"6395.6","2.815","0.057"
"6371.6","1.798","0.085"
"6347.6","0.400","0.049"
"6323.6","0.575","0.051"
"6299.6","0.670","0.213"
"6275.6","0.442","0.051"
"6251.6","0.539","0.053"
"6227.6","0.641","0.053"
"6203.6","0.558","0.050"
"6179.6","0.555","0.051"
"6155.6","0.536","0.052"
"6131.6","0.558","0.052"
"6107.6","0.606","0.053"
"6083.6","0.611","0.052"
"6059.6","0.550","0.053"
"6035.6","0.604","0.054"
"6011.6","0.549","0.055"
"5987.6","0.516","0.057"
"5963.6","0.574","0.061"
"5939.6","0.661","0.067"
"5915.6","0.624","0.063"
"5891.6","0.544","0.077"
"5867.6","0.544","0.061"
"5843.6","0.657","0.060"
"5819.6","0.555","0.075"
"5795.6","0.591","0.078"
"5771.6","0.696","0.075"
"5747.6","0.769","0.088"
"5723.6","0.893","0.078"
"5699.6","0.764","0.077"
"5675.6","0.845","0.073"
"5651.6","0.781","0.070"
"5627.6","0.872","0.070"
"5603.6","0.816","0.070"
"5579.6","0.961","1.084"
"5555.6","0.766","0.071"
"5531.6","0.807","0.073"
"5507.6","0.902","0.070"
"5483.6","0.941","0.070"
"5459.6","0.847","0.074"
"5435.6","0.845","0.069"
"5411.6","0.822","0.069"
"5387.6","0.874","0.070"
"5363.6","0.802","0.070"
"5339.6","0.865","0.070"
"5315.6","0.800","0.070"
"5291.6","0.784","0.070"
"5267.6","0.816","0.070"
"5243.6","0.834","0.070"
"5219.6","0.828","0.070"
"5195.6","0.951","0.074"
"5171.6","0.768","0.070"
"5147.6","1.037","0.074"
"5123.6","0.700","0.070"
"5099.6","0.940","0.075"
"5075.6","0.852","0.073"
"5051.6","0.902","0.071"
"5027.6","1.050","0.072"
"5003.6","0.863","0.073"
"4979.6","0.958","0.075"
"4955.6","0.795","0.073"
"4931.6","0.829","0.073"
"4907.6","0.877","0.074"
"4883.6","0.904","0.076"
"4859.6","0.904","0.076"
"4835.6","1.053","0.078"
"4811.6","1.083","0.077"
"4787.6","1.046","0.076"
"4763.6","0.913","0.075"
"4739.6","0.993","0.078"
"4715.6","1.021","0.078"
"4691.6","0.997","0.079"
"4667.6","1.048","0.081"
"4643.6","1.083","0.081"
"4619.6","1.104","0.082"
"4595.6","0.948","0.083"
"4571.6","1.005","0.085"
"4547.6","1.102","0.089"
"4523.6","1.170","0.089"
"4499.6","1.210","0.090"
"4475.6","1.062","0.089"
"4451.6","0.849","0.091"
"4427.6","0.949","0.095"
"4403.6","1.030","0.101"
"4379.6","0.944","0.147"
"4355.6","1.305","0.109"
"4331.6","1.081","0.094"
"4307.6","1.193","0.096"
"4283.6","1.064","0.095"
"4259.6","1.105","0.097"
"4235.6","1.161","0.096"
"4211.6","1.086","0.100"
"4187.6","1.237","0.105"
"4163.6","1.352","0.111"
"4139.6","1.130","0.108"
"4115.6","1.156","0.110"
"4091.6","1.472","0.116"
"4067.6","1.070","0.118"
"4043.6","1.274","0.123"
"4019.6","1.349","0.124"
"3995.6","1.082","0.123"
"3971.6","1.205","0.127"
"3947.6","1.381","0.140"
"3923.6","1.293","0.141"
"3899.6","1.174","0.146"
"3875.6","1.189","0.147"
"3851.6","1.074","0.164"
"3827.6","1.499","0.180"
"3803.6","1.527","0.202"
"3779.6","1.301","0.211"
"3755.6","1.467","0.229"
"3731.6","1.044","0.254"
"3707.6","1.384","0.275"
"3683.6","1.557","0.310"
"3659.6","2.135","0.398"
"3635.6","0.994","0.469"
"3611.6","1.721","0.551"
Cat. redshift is 0.71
